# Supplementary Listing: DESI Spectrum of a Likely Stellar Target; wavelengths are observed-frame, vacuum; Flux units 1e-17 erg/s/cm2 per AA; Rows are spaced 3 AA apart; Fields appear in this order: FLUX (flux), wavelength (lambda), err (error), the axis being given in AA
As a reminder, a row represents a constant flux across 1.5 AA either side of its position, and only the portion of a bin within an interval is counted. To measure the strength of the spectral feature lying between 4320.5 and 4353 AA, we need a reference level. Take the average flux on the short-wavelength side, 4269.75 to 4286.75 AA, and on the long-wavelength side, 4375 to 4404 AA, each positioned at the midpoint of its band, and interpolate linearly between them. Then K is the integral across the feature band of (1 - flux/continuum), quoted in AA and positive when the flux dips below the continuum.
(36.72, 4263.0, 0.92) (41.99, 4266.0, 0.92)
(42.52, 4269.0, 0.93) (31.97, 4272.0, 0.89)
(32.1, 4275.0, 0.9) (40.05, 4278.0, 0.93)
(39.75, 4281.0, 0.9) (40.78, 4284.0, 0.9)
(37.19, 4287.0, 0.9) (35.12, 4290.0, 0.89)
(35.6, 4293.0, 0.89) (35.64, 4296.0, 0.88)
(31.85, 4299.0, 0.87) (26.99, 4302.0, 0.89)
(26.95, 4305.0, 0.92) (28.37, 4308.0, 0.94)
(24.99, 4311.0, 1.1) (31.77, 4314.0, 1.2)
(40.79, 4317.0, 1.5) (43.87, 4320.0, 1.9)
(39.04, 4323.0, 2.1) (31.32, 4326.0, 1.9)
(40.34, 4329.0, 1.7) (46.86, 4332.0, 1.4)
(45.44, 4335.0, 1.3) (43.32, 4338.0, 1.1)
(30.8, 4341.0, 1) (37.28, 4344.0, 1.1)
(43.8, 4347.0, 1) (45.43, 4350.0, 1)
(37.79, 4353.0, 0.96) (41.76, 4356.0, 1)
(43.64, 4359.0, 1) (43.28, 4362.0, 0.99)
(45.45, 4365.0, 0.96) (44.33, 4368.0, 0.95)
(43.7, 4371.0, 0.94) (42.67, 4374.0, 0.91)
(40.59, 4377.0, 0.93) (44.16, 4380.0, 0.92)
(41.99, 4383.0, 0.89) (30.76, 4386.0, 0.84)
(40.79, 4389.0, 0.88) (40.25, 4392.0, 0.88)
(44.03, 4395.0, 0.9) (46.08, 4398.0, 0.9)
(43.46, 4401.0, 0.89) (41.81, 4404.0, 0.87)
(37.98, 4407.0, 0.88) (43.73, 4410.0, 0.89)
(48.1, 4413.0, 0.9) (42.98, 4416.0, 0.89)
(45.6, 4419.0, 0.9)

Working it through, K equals -0.8 AA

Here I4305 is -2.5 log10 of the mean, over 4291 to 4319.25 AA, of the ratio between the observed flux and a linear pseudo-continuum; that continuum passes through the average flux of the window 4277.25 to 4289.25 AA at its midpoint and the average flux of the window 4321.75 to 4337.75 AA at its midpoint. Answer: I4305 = 0.246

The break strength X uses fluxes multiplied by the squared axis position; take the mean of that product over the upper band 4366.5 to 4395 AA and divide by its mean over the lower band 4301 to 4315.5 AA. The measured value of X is 1.5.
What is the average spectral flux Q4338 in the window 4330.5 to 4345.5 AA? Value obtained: 40.7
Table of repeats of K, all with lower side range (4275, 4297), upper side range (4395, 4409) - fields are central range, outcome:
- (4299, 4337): 3.3 AA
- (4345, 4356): -0.5 AA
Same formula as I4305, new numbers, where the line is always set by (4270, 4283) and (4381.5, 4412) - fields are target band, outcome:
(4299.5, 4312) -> 0.35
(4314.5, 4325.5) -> -0.04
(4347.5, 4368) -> -0.09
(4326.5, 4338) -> -0.12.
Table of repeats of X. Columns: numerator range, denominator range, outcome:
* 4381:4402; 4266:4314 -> 1.26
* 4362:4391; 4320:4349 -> 1.06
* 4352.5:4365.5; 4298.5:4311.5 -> 1.57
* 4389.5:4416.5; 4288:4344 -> 1.26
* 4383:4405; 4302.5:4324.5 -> 1.28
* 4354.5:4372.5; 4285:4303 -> 1.32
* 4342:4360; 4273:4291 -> 1.14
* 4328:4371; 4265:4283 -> 1.15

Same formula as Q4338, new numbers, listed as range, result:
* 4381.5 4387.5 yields 36.4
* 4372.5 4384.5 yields 42.4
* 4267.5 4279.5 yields 36.7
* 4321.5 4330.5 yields 36.9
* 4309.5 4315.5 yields 28.4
